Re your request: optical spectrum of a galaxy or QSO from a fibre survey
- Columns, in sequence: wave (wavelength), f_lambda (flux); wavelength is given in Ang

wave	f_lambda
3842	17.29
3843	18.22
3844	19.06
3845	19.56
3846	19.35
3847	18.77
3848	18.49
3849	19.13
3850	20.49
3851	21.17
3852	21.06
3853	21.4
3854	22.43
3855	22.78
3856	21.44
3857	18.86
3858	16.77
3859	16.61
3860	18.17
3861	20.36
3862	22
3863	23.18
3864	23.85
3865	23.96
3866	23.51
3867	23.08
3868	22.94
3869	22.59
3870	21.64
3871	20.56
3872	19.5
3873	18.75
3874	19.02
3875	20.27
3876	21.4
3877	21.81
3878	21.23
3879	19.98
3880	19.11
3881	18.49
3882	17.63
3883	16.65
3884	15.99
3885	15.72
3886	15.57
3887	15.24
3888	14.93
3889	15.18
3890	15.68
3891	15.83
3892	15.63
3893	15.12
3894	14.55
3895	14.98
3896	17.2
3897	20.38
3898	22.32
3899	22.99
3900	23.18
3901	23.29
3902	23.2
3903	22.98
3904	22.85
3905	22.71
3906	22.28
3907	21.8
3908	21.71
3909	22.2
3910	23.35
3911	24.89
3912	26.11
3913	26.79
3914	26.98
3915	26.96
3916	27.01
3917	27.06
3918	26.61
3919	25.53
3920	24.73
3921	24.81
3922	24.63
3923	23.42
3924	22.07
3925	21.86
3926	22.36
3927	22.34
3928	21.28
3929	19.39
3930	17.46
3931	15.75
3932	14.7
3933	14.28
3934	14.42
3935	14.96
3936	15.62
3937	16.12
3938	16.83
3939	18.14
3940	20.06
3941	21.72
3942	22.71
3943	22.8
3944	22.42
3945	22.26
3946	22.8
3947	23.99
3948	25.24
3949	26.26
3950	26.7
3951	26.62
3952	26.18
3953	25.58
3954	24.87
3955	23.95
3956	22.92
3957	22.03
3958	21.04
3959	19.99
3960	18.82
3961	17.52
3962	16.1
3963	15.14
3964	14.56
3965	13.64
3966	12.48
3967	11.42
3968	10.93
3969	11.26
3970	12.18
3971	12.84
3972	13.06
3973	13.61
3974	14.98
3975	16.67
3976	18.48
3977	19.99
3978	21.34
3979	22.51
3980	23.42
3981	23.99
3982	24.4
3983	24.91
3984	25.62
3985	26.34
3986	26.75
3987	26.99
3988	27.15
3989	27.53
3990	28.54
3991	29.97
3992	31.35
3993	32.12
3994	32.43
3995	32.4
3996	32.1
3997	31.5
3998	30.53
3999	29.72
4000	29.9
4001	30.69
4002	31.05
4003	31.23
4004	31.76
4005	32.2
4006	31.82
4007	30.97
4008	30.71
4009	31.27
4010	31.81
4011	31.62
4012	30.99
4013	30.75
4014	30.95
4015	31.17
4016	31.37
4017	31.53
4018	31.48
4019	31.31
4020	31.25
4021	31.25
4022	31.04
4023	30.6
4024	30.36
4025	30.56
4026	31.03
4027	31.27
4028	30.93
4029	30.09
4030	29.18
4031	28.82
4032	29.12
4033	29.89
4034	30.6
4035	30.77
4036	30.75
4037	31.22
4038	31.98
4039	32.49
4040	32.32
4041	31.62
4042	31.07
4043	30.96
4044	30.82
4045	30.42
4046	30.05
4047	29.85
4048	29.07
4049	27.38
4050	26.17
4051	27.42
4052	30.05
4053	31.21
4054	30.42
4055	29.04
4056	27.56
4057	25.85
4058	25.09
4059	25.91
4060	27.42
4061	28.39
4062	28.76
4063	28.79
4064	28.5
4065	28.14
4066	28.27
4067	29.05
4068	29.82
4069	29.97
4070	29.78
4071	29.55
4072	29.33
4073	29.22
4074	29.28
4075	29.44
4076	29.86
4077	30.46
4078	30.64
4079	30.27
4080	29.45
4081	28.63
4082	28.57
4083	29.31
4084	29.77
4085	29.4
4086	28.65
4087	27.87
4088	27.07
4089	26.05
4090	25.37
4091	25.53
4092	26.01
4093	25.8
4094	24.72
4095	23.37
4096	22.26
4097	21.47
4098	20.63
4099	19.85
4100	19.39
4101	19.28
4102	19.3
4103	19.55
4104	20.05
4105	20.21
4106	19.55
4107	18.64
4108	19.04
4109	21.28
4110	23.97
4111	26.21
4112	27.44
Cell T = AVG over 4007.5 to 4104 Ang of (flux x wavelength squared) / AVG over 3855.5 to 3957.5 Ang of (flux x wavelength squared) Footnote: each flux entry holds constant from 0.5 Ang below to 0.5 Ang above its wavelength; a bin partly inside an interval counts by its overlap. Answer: 1.47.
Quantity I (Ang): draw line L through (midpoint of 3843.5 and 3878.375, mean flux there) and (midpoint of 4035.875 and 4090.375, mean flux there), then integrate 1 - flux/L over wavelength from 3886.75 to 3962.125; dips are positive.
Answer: 6.68 Ang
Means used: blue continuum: 20.7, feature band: 21.3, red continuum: 29.2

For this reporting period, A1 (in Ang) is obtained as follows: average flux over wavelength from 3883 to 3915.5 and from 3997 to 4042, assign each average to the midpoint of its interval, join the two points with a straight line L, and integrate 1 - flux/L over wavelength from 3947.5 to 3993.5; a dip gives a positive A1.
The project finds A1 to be 9.25 Ang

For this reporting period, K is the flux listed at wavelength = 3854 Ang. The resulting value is 22.43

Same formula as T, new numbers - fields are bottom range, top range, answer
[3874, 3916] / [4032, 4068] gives 1.57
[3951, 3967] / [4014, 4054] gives 1.61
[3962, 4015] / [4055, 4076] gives 1.19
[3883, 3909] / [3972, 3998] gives 1.40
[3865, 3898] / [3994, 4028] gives 1.79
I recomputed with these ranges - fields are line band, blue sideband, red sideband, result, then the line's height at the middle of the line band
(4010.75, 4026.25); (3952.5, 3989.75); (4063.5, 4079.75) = -4.34 Ang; 24.3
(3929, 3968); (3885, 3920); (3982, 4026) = 8.84 Ang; 25.3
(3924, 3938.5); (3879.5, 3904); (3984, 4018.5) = 3.01 Ang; 22.6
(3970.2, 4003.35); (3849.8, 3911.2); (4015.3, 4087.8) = 0.90 Ang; 26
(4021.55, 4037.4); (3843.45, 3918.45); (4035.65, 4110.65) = -2.94 Ang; 25.6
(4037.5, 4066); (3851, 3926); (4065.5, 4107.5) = -4.61 Ang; 25.1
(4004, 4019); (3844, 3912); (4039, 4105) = -3.71 Ang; 25.1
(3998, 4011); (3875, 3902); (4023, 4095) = -2.77 Ang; 25.6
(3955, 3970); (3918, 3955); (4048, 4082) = 4.27 Ang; 23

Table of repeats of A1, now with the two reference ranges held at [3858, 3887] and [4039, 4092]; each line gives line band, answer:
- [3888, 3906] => 1.6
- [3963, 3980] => 6.5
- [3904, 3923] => -2.4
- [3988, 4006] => -3.5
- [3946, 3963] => 0.7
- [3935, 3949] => 1.5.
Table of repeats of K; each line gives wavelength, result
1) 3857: 18.86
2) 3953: 25.58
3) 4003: 31.23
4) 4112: 27.44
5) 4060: 27.42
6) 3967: 11.42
